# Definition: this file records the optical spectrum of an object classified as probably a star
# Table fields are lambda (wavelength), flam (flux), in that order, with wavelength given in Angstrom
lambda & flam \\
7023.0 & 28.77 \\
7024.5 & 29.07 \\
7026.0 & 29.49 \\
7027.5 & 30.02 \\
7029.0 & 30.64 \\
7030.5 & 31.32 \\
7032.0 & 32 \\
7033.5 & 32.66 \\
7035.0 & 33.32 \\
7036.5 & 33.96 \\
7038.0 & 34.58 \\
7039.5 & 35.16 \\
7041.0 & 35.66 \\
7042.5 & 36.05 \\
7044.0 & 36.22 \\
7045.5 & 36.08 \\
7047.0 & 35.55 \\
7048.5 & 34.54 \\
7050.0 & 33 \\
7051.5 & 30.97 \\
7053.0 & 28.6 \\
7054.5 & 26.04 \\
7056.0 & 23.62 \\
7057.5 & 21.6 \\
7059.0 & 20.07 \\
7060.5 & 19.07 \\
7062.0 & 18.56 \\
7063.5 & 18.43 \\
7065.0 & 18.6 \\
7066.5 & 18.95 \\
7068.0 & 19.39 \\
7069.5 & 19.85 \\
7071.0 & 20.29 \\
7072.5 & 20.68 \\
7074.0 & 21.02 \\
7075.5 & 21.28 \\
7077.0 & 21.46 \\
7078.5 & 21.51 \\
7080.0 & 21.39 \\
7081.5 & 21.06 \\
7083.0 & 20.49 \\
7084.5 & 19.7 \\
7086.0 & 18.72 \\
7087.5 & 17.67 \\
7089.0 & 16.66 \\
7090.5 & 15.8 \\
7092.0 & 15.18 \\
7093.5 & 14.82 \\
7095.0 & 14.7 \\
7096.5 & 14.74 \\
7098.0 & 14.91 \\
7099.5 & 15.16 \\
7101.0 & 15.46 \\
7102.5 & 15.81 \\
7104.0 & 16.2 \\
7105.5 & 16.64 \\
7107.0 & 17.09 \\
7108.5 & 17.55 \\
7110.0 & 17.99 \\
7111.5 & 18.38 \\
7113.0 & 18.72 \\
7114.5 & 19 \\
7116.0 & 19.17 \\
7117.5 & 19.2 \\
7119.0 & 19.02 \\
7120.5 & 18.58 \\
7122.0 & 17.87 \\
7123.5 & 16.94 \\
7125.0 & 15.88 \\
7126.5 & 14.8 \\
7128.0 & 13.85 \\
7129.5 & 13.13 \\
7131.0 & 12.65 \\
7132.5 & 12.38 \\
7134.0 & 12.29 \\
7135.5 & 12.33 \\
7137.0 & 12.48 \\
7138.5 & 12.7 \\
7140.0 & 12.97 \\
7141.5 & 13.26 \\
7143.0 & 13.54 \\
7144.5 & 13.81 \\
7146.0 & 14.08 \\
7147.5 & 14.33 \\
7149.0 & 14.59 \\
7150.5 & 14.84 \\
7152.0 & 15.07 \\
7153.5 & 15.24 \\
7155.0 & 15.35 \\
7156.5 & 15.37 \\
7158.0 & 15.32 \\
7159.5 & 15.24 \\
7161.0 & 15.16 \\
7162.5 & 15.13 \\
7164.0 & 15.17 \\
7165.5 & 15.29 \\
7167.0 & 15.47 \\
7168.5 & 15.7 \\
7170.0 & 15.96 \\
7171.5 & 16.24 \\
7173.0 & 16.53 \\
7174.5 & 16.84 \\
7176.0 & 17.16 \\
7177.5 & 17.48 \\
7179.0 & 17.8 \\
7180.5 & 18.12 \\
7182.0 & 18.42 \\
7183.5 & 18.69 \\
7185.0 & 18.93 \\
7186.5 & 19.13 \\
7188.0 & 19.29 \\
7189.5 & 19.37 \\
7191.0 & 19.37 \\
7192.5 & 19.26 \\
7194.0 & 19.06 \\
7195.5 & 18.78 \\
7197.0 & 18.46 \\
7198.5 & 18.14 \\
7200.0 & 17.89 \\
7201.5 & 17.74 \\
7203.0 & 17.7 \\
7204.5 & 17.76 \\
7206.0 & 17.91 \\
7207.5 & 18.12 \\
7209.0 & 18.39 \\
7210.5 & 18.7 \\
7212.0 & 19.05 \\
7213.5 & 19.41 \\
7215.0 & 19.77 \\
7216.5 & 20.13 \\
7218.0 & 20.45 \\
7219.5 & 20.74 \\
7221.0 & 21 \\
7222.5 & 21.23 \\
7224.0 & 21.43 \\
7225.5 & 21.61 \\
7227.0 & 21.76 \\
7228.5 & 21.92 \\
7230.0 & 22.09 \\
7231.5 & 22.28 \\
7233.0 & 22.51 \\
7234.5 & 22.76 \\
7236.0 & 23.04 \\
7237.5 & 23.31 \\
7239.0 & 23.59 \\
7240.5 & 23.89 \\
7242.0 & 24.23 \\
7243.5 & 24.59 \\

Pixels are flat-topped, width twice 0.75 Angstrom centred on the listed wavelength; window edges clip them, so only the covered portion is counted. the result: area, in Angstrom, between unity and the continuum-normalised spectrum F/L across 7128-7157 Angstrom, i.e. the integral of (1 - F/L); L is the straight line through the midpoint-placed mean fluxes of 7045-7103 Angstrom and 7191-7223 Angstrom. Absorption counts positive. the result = 9.1 Angstrom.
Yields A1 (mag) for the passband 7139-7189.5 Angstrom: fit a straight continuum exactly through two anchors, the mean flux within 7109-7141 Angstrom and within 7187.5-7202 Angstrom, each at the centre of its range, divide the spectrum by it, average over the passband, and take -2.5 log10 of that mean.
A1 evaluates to 0.10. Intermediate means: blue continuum 15.7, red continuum 18.7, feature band 16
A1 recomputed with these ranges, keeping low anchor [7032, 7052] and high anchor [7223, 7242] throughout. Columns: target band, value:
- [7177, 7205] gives 0.332 mag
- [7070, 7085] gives 0.469 mag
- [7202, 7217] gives 0.273 mag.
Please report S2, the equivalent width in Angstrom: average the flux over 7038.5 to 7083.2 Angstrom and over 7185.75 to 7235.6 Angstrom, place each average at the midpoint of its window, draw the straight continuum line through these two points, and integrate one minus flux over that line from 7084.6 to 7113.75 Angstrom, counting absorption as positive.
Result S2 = 9.00 Angstrom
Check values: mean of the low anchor 25.3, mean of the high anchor 19.8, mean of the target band 16.5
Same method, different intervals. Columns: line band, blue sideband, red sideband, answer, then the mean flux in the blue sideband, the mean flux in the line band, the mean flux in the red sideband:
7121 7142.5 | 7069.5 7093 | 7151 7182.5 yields 4.44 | 19.5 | 13.9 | 16.1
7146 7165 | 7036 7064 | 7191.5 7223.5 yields 6.29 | 29.4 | 15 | 19.1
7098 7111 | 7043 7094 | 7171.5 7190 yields 2.91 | 22.7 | 16.4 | 18.1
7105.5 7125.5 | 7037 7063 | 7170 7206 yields 5.05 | 29.7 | 18.1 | 18.1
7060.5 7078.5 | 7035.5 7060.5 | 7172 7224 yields 5.74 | 31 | 19.9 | 18.8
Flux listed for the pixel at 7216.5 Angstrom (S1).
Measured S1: 20.13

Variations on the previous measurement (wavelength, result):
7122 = 17.87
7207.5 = 18.12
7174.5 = 16.84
